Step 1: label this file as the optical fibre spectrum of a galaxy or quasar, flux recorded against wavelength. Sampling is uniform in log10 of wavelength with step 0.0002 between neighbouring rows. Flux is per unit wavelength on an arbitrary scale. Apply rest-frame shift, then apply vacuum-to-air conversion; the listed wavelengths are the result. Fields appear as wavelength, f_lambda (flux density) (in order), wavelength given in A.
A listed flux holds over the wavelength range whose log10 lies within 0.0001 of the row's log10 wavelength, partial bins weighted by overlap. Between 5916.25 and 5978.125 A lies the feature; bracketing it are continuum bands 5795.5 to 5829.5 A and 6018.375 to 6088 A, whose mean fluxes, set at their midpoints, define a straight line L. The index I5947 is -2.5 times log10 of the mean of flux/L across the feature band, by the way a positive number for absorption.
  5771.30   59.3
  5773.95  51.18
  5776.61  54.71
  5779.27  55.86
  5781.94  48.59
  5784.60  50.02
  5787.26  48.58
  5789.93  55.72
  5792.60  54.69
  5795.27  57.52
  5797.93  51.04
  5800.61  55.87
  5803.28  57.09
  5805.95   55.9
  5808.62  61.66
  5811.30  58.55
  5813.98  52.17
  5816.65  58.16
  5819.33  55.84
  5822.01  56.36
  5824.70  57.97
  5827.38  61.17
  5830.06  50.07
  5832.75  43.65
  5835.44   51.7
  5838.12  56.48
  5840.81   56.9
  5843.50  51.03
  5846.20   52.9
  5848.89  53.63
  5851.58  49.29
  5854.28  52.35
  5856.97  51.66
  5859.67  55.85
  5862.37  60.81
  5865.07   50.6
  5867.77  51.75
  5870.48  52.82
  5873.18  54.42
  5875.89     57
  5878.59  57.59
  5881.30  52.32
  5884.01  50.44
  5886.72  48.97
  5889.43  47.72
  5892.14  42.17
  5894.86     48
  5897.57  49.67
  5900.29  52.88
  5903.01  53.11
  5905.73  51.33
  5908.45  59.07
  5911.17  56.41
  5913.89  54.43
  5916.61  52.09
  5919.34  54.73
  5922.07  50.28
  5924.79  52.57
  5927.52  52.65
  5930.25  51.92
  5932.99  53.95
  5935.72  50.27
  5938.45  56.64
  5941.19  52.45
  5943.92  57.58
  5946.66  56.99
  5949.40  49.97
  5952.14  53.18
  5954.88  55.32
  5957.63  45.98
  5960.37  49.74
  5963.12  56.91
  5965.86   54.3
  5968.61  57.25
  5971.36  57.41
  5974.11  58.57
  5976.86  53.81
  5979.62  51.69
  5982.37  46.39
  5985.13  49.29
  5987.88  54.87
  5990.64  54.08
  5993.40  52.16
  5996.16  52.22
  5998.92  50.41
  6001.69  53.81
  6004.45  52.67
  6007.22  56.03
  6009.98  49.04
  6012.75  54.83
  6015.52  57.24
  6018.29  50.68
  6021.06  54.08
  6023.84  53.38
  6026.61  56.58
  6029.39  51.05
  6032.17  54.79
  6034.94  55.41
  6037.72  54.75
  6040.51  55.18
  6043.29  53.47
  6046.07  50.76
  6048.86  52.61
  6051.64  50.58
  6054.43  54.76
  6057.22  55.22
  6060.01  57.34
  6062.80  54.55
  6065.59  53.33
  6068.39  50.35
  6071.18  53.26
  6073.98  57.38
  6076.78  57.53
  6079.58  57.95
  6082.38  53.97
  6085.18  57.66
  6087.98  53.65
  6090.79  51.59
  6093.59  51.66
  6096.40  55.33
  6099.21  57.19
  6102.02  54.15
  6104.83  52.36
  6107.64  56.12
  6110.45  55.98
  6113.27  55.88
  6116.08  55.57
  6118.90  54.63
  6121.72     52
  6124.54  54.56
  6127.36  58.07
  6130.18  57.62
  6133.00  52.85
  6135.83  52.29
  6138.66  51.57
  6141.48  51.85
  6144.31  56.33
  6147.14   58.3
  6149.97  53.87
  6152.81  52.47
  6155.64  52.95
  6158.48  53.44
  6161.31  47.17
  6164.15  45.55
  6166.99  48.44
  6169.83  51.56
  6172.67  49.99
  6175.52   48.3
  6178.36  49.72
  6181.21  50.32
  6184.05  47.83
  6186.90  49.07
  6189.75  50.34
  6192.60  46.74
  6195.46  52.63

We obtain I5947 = 0.03 mag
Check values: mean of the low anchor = 56.7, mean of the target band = 53.7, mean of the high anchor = 54.3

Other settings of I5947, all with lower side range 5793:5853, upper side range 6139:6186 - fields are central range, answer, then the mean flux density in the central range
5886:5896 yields 0.16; 46.5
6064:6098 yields -0.05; 54.5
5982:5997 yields 0.02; 51.8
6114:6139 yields -0.06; 54.5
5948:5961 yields 0.05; 50.9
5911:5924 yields 0.01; 53.3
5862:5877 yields 0.00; 54.1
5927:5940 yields 0.01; 53.1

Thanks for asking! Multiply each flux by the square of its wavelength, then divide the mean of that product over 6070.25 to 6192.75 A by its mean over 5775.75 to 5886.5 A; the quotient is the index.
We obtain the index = 1.1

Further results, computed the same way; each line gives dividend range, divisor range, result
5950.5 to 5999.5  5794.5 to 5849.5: 1.01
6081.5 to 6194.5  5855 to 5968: 1.07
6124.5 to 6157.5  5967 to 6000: 1.08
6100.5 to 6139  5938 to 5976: 1.06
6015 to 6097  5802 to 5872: 1.07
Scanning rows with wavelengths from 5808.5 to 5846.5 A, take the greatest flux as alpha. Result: 61.66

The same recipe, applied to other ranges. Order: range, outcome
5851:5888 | 60.81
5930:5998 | 58.57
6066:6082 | 57.95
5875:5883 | 57.59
